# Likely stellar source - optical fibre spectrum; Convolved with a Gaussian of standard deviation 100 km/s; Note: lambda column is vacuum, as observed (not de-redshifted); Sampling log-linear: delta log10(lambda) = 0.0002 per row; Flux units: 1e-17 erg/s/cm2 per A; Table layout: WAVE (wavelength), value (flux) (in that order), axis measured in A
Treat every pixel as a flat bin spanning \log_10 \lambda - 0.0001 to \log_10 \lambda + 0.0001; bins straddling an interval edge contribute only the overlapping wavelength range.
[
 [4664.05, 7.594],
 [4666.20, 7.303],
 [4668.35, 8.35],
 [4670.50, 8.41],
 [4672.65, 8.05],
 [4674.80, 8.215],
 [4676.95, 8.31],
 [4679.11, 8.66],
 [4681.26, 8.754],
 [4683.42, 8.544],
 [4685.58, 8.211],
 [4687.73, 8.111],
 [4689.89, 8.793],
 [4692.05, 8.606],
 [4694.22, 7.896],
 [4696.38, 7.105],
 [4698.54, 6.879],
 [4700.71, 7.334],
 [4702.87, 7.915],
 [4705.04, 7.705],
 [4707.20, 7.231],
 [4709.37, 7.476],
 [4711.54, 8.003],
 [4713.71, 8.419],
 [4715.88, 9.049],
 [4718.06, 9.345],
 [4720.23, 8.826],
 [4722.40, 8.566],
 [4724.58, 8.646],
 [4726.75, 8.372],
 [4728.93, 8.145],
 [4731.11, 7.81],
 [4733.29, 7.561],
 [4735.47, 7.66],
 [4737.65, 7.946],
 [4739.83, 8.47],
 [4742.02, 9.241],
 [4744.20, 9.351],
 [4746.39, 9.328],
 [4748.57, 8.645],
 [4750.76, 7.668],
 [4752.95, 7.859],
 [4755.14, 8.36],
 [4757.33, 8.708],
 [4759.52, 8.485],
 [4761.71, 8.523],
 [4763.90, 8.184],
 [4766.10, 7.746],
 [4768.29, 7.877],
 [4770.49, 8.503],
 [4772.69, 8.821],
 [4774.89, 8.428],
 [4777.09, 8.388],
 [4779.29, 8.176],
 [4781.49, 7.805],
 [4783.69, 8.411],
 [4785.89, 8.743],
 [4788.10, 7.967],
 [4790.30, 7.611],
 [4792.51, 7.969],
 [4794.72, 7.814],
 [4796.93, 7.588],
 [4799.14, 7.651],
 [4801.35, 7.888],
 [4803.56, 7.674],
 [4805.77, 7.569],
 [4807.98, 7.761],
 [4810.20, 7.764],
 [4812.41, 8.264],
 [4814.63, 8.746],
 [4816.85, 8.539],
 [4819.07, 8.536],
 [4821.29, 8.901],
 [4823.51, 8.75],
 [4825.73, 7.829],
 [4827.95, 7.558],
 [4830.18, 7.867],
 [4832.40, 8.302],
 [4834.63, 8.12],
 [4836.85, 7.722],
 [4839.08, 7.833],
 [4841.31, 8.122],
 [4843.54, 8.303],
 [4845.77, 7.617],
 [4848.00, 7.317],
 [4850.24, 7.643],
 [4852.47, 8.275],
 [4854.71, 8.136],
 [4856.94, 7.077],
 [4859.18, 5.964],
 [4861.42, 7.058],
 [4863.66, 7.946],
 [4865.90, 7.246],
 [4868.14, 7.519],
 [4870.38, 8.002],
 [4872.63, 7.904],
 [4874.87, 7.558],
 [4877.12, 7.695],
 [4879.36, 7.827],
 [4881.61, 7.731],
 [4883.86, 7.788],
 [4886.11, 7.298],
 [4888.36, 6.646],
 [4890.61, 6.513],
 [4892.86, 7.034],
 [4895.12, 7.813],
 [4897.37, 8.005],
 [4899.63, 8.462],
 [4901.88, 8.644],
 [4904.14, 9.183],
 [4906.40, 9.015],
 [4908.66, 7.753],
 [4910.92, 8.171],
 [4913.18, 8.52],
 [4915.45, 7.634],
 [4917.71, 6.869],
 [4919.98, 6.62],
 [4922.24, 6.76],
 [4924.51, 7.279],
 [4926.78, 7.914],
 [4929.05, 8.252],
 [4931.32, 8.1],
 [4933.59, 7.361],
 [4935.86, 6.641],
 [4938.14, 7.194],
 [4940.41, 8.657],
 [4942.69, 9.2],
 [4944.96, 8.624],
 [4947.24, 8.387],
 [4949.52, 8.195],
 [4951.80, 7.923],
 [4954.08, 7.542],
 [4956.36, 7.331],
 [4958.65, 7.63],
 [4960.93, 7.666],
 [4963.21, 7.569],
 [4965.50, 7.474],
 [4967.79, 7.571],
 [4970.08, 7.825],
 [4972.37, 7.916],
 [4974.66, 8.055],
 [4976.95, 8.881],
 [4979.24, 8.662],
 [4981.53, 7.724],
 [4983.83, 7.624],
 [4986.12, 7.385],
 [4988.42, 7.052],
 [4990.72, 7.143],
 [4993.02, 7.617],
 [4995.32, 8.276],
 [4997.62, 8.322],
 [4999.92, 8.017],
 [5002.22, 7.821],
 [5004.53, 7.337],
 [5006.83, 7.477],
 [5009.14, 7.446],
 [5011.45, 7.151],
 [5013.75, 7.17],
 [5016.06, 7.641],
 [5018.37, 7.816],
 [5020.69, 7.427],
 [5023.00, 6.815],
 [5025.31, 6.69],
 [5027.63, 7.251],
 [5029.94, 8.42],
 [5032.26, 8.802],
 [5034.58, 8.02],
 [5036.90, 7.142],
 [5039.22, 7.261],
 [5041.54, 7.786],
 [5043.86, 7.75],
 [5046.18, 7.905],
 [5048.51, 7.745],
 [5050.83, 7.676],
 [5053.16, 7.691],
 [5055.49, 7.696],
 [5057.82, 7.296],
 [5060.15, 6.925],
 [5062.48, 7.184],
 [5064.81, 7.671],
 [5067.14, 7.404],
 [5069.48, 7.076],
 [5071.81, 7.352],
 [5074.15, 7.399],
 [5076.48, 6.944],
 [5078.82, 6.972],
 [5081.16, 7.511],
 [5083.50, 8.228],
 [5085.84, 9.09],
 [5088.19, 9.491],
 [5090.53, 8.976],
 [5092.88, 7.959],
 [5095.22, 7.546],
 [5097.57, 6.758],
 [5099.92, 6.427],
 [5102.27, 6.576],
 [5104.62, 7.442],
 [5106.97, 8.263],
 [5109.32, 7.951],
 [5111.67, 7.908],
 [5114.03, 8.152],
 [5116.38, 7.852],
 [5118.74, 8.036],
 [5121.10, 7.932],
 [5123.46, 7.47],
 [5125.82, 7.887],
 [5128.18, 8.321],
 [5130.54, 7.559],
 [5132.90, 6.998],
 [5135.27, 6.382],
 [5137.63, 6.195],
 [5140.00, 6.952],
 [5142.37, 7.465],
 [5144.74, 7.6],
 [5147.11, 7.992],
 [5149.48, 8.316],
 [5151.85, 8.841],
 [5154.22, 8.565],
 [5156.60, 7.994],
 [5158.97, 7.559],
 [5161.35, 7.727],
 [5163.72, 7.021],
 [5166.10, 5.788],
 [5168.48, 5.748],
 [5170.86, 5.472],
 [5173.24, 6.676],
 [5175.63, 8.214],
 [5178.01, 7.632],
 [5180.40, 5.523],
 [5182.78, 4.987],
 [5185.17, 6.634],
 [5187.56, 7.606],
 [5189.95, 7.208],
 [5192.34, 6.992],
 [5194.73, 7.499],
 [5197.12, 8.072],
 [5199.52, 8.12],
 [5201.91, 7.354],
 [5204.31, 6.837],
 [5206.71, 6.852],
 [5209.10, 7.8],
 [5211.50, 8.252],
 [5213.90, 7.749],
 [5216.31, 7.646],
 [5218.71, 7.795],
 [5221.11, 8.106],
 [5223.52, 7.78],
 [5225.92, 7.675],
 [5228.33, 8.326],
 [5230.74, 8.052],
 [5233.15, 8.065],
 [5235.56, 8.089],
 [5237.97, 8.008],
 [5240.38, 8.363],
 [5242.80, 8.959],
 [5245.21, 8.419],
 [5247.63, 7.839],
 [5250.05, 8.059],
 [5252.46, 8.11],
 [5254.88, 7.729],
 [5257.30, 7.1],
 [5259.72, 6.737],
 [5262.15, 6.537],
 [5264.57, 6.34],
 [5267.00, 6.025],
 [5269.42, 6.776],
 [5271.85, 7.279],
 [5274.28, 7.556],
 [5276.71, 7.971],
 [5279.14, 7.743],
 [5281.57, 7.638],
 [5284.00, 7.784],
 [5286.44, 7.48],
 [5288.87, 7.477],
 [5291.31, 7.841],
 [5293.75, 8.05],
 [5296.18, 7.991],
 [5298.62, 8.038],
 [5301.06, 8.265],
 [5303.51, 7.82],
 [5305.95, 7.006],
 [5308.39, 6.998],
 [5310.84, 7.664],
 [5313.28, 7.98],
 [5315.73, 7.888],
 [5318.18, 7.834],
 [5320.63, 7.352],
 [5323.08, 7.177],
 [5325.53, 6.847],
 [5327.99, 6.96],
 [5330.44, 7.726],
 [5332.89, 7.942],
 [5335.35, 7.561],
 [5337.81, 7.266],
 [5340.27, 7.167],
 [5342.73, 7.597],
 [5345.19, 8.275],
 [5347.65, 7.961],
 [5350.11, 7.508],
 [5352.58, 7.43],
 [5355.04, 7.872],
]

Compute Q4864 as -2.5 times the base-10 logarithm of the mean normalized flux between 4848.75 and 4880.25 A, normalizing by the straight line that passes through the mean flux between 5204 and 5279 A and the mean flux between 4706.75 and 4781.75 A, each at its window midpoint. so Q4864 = 0.09 mag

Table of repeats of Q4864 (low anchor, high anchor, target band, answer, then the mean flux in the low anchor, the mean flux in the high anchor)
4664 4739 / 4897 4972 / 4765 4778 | -0.032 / 8.12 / 7.88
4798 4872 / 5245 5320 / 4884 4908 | -0.006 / 7.86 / 7.53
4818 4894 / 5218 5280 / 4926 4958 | -0.036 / 7.69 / 7.67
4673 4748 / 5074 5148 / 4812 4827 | -0.056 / 8.25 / 7.63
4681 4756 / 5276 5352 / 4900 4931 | 0.015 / 8.22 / 7.63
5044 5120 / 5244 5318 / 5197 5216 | -0.002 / 7.66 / 7.54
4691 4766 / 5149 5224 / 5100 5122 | -0.038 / 8.21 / 7.31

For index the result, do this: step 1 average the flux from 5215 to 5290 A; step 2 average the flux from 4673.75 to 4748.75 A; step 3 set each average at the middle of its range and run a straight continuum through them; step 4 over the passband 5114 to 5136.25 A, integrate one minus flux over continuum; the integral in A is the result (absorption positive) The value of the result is 0.44 A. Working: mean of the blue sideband 8.26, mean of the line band 7.64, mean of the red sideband 7.66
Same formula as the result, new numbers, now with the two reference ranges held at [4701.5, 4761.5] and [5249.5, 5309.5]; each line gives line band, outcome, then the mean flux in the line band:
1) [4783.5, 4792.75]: 0.1 A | 8.13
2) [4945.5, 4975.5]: 0.6 A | 7.79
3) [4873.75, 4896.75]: 1.9 A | 7.4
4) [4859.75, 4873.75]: 1.0 A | 7.55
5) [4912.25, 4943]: 1.6 A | 7.59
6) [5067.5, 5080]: 1.0 A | 7.17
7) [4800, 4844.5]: 0.4 A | 8.1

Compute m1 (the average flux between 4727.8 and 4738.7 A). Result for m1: 7.82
